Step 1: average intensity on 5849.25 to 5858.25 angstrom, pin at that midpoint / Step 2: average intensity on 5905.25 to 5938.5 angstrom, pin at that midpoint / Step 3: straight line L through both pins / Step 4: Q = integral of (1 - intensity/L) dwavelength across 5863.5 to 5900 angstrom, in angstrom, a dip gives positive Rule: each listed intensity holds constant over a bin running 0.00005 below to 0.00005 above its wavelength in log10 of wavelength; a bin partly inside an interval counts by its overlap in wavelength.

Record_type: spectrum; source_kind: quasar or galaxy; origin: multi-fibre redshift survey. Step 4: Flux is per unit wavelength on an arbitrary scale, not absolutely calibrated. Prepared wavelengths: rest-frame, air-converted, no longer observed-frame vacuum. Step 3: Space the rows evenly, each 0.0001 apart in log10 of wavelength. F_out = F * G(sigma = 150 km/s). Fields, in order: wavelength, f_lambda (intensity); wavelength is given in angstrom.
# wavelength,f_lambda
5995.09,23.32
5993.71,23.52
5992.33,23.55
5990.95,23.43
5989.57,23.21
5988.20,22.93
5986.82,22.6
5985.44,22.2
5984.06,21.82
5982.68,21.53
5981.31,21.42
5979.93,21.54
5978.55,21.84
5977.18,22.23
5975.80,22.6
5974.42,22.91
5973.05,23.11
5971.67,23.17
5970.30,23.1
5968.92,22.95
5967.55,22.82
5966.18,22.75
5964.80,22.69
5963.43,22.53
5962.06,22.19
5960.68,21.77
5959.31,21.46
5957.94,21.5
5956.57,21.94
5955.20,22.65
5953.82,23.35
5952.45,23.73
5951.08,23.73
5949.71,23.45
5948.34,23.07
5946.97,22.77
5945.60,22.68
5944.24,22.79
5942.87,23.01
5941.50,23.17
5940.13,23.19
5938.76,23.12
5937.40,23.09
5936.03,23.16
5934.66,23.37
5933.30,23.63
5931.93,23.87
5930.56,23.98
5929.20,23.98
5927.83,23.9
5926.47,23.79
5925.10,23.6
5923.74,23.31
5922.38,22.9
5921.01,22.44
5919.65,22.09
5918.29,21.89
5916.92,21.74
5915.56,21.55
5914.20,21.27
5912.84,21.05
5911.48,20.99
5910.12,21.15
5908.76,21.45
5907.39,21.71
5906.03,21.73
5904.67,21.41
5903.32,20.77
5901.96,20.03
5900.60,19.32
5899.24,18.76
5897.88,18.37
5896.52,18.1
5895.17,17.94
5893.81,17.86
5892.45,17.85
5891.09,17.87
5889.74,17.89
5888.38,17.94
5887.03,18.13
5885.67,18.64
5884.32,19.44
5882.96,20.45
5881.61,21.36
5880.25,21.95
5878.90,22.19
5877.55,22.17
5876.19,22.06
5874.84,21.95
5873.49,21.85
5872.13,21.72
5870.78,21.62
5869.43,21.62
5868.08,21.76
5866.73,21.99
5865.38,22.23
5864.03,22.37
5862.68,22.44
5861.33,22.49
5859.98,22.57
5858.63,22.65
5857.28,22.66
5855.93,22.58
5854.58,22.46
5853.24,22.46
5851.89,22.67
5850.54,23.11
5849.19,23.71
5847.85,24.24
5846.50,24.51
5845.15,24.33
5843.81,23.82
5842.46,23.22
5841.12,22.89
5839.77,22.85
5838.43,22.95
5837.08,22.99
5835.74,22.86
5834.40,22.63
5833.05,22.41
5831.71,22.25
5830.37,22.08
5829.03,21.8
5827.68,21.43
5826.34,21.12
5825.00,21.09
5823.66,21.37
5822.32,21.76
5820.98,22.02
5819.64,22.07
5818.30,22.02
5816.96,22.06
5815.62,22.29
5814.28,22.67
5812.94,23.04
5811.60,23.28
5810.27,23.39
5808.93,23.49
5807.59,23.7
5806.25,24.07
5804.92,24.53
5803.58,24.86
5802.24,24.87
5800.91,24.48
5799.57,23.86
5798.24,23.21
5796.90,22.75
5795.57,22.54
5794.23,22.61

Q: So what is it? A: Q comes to 3.94 angstrom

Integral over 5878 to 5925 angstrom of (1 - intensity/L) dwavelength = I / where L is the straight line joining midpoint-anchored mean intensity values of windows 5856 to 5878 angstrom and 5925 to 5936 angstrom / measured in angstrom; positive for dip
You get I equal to 5.4 angstrom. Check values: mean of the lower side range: 22.1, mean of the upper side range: 23.7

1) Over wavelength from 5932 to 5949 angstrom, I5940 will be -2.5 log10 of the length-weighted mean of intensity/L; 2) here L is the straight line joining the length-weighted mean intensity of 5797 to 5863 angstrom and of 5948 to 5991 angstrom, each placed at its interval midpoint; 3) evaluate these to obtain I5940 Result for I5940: -0.023 mag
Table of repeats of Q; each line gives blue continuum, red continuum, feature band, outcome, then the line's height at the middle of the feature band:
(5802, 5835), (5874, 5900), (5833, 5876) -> -3.5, 21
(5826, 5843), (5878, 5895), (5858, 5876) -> -1.4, 20.5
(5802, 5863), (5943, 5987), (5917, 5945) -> -0.7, 22.6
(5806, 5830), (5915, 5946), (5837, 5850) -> -0.6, 22.5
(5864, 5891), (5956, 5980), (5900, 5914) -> 0.3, 21.4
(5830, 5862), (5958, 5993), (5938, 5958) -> -0.4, 22.6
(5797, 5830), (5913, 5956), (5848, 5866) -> 0.2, 22.9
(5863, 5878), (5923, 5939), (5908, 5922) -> 0.9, 23.2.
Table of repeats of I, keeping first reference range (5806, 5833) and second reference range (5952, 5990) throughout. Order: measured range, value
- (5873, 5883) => 0.24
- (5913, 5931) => -0.27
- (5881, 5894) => 2.10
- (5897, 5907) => 1.04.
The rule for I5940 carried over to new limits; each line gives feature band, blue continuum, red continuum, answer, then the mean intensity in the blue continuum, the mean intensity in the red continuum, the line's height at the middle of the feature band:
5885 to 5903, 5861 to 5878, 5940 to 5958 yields 0.21 mag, 22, 23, 22.3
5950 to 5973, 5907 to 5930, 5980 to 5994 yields -0.01 mag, 22.3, 22.6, 22.5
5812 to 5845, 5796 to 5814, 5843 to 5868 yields 0.05 mag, 23.8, 22.9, 23.4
